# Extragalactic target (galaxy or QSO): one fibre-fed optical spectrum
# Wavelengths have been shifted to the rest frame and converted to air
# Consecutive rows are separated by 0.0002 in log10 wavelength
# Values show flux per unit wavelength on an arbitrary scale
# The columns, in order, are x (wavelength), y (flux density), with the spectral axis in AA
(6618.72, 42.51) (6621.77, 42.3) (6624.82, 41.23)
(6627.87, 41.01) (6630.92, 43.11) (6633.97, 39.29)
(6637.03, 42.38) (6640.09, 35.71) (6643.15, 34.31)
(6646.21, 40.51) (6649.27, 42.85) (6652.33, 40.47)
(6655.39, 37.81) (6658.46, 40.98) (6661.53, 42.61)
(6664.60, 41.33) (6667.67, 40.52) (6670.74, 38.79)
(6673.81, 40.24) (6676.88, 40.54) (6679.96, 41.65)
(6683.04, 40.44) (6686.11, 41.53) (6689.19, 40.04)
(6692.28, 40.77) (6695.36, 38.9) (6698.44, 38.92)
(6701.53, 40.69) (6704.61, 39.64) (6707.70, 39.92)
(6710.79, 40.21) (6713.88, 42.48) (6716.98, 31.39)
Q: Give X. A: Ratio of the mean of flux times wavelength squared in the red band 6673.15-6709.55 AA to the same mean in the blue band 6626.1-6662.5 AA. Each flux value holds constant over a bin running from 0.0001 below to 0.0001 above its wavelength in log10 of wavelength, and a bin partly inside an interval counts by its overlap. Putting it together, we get 1.02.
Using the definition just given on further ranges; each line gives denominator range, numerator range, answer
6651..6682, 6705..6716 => 1.01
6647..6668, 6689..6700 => 0.98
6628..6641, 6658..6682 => 1.02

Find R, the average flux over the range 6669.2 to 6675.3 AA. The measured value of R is 39.5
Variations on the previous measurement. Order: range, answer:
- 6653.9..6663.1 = 40.4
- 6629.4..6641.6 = 40.1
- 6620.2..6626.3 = 41.8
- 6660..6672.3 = 40.8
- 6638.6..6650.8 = 38.4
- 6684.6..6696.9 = 40.3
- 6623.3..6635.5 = 41.2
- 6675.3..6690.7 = 40.9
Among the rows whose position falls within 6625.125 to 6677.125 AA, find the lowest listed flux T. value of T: 34.31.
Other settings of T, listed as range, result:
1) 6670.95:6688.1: 40.24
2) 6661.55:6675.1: 38.79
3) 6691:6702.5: 38.9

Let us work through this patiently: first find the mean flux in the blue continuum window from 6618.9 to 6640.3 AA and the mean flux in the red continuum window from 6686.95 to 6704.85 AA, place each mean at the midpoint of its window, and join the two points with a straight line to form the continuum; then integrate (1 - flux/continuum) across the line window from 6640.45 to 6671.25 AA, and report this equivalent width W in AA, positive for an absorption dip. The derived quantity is 0.6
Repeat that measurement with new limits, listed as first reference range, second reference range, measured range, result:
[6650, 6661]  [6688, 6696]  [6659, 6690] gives -0.5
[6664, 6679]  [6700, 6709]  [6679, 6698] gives -0.1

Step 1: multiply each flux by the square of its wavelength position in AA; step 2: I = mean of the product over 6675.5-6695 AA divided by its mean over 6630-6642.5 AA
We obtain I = 1.04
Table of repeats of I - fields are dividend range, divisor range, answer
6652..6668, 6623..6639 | 0.99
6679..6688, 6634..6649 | 1.08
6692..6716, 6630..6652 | 1.03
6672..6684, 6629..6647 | 1.05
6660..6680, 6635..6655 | 1.05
